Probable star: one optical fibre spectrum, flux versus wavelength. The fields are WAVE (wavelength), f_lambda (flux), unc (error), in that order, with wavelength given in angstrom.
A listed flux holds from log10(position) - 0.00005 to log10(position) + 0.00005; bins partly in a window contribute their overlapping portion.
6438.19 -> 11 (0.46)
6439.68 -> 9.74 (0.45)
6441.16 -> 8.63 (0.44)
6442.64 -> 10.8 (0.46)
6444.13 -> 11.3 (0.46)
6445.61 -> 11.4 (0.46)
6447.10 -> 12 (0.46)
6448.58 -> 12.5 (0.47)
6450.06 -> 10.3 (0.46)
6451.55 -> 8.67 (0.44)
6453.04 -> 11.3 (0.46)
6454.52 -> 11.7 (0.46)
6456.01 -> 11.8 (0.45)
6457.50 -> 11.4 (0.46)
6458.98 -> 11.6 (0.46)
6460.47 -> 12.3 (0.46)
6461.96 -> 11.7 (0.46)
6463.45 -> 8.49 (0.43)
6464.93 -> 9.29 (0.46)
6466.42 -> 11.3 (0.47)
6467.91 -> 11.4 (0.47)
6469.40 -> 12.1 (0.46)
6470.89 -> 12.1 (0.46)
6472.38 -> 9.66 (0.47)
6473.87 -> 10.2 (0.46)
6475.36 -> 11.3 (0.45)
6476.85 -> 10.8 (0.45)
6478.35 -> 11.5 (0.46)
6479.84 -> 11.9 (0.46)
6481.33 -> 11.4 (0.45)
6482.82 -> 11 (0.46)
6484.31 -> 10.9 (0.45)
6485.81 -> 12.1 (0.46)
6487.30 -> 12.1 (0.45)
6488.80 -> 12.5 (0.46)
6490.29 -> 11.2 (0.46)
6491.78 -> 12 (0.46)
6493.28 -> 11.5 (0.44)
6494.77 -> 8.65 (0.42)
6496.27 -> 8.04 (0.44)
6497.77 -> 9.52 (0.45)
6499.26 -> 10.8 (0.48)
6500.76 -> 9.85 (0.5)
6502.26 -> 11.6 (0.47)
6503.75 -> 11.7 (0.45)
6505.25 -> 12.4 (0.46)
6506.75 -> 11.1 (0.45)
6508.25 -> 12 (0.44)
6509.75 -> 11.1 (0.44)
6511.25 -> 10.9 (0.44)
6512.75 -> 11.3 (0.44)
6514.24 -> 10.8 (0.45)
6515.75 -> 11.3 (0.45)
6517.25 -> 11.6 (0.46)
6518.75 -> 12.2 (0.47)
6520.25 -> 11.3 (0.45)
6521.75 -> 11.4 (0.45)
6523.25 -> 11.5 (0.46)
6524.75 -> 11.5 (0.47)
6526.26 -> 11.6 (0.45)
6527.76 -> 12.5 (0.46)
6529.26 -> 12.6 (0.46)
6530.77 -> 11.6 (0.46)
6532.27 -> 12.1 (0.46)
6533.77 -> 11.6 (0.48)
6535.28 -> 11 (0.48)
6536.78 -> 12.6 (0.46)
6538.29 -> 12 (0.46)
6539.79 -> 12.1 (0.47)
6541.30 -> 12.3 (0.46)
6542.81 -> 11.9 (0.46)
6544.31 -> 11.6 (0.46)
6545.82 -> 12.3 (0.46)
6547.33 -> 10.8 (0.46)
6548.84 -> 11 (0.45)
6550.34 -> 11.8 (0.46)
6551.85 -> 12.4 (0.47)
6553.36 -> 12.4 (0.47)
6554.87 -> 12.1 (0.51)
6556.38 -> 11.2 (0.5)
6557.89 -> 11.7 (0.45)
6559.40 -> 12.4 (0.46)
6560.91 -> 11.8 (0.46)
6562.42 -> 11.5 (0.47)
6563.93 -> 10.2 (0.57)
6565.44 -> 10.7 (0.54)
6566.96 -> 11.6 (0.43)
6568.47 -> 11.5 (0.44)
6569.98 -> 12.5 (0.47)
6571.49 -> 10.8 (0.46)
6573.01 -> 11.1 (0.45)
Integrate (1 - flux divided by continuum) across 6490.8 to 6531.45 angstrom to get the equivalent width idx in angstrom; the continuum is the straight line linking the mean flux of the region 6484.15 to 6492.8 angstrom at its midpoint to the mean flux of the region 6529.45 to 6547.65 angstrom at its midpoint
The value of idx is 2.3 angstrom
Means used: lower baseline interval 11.8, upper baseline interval 11.9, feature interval 11.2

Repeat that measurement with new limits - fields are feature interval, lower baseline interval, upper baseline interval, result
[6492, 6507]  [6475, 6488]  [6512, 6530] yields 1.3 angstrom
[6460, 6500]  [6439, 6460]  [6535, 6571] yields 0.9 angstrom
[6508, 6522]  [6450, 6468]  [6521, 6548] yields 0.3 angstrom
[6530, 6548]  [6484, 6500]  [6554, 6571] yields -0.8 angstrom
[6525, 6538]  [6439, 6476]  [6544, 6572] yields -0.6 angstrom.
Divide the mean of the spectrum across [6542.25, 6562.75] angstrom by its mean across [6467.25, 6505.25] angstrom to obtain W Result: 1.07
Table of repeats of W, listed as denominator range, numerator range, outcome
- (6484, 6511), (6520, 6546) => 1.07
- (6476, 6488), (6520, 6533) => 1.03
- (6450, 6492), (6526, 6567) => 1.05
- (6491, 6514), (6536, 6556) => 1.10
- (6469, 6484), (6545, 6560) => 1.06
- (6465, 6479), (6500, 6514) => 1.02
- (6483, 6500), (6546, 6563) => 1.08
